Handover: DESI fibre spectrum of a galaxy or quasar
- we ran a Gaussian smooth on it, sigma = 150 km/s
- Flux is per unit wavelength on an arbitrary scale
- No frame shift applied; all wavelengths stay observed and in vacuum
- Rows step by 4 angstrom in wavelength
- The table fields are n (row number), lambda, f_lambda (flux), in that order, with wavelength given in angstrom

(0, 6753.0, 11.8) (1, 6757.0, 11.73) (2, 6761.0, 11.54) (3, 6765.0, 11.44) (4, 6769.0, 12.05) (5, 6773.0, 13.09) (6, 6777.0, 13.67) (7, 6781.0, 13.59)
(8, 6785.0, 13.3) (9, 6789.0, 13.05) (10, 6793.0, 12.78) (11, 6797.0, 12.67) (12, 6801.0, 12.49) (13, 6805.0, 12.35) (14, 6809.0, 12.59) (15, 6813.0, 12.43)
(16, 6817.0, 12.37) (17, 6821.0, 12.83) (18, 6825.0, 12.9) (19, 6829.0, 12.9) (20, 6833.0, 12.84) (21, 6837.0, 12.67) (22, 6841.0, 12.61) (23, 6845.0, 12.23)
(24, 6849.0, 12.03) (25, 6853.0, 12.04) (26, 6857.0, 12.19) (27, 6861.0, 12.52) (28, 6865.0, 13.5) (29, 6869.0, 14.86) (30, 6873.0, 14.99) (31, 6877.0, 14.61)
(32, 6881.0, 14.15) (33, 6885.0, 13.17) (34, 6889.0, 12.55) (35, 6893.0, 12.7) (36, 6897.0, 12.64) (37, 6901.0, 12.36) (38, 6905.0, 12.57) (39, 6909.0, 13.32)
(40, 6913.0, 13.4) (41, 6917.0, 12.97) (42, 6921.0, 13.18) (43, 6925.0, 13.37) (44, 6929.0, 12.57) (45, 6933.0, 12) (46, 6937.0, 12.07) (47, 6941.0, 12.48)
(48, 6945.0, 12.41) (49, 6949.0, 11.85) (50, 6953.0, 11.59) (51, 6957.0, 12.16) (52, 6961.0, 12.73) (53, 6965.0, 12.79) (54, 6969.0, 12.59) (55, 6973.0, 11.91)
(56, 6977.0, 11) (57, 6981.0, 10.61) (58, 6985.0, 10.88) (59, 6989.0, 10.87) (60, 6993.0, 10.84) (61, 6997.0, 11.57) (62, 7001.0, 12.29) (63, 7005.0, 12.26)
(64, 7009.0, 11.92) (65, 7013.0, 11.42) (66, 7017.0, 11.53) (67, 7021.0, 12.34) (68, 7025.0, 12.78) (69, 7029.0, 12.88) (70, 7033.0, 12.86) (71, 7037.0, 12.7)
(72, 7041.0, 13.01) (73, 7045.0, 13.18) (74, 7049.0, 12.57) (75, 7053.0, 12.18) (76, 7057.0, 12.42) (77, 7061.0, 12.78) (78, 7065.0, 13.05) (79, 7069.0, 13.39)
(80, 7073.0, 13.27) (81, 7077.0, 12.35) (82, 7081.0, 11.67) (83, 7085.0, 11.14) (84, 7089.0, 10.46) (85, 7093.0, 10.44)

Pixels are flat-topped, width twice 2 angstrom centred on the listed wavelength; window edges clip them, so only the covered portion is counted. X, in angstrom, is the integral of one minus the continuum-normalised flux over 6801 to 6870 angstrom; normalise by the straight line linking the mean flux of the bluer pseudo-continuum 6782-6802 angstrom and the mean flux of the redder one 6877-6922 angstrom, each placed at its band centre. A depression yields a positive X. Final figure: 1.7 angstrom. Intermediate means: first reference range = 12.9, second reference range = 13.1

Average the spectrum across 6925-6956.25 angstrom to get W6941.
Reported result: 12.2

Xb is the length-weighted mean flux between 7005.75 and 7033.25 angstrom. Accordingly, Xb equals 12.2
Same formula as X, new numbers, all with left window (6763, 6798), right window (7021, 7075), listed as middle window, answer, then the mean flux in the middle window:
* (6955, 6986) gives 2.35 angstrom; 11.9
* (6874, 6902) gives -0.91 angstrom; 13.3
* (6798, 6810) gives 0.34 angstrom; 12.5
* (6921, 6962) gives 1.55 angstrom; 12.4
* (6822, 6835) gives -0.03 angstrom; 12.9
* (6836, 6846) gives 0.26 angstrom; 12.5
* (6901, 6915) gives -0.16 angstrom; 13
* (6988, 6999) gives 1.48 angstrom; 11.1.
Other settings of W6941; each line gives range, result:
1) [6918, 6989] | 12.1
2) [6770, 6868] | 12.7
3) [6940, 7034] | 11.9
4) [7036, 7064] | 12.7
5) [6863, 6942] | 13.2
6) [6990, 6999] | 11.2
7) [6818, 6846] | 12.7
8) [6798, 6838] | 12.6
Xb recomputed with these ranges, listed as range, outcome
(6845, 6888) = 13.3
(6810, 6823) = 12.5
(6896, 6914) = 12.8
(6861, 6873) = 14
